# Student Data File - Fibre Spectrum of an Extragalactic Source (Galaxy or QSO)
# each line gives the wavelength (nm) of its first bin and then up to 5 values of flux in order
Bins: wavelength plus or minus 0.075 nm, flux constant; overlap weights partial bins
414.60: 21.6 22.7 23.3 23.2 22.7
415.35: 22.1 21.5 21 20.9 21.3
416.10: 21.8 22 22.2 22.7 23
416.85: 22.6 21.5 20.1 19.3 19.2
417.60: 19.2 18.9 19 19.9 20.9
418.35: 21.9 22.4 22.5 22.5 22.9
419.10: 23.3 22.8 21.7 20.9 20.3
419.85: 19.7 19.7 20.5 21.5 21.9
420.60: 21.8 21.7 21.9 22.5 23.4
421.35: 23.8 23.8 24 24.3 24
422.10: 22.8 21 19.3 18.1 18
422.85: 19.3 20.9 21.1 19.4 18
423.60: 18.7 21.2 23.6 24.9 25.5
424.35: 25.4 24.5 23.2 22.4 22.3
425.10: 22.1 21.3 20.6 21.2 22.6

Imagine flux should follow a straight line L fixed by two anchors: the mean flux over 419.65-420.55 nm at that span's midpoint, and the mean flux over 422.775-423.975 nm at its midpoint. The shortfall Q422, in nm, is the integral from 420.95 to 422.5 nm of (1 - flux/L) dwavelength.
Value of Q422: -0.18 nm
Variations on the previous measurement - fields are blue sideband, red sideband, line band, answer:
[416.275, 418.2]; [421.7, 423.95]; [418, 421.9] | -0.260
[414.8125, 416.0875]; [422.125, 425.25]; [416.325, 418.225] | 0.107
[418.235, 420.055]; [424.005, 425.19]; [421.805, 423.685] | 0.230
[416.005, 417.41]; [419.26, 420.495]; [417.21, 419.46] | 0.014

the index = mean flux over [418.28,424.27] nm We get 21.7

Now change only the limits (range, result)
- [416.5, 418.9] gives 21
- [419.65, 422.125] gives 22.2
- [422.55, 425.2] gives 21.7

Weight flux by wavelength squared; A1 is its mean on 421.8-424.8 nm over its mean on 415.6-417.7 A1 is 1.1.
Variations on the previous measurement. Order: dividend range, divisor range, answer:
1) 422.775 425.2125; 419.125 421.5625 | 1.03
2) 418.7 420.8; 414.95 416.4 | 1.00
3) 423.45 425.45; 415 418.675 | 1.10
